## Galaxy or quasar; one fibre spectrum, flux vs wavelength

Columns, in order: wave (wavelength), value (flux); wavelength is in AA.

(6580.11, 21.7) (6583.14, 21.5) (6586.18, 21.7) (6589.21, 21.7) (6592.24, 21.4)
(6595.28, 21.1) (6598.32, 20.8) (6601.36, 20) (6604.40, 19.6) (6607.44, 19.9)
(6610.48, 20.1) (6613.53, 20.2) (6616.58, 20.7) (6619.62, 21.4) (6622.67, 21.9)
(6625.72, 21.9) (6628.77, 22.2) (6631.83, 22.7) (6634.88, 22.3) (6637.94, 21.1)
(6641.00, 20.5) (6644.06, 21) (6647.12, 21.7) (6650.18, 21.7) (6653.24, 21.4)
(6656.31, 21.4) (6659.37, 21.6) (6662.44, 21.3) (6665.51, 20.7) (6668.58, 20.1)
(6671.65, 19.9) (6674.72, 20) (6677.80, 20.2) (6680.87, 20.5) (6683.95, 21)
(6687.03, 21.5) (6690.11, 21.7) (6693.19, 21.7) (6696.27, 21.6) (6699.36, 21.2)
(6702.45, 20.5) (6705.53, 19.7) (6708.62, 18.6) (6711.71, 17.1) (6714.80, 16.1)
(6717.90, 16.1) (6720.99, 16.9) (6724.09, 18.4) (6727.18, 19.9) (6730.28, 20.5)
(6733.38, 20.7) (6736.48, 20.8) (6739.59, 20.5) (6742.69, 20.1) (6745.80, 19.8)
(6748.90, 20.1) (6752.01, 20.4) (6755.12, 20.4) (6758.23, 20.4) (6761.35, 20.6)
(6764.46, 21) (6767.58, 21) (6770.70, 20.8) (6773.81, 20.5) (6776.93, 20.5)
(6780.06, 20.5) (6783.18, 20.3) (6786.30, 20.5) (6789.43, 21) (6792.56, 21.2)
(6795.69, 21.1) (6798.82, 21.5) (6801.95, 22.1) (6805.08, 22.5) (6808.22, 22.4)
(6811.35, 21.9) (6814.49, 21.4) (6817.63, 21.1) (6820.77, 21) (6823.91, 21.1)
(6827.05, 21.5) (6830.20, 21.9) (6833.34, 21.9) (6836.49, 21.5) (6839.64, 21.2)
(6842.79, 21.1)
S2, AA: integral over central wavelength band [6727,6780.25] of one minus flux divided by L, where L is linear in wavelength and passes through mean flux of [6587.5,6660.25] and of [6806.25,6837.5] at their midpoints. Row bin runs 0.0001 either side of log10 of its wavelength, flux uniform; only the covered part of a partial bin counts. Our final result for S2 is 2.4 AA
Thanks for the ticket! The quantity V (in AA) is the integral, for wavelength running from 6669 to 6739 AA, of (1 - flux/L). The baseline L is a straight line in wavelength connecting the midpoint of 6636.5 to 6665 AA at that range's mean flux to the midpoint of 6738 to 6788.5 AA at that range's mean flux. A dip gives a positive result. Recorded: 3.8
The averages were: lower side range 21.3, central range 19.8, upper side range 20.5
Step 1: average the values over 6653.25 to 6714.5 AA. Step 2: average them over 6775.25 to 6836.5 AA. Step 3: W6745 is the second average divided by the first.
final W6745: 1.0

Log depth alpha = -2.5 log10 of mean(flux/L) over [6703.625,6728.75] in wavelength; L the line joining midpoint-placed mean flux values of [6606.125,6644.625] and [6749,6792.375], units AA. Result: 0.165 mag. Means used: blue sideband 21.2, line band 17.9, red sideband 20.6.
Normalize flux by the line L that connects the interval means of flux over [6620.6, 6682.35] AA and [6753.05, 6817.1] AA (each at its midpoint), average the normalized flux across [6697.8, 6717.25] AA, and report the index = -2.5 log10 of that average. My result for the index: 0.132 mag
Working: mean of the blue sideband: 21.2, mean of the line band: 18.7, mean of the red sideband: 21.1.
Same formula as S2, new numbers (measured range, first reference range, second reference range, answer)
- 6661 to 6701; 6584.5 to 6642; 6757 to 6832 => 0.5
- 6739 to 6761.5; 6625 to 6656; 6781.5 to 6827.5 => 1.3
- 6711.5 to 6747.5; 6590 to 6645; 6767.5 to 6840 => 3.7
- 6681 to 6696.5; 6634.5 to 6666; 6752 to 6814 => -0.1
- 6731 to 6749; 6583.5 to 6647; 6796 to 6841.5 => 0.9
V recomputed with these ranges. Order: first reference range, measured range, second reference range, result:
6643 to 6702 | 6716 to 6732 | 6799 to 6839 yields 2.2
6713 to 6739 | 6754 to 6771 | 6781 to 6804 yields -0.6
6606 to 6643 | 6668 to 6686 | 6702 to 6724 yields -1.1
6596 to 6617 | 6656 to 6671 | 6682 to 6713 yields -0.4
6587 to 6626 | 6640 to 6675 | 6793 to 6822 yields 0.1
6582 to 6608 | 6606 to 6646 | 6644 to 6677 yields -0.6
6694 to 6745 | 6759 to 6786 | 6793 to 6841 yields -0.1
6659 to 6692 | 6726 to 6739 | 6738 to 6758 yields -0.1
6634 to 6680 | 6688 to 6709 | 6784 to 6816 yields 0.3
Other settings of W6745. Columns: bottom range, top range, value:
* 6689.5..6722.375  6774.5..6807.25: 1.10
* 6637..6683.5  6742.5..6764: 0.97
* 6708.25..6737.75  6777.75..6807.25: 1.15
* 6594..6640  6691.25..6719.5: 0.91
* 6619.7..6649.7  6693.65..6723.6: 0.86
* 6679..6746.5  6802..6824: 1.10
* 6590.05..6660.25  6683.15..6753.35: 0.93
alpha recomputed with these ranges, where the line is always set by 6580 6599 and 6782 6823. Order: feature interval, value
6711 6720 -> 0.289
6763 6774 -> 0.027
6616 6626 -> -0.005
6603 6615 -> 0.077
